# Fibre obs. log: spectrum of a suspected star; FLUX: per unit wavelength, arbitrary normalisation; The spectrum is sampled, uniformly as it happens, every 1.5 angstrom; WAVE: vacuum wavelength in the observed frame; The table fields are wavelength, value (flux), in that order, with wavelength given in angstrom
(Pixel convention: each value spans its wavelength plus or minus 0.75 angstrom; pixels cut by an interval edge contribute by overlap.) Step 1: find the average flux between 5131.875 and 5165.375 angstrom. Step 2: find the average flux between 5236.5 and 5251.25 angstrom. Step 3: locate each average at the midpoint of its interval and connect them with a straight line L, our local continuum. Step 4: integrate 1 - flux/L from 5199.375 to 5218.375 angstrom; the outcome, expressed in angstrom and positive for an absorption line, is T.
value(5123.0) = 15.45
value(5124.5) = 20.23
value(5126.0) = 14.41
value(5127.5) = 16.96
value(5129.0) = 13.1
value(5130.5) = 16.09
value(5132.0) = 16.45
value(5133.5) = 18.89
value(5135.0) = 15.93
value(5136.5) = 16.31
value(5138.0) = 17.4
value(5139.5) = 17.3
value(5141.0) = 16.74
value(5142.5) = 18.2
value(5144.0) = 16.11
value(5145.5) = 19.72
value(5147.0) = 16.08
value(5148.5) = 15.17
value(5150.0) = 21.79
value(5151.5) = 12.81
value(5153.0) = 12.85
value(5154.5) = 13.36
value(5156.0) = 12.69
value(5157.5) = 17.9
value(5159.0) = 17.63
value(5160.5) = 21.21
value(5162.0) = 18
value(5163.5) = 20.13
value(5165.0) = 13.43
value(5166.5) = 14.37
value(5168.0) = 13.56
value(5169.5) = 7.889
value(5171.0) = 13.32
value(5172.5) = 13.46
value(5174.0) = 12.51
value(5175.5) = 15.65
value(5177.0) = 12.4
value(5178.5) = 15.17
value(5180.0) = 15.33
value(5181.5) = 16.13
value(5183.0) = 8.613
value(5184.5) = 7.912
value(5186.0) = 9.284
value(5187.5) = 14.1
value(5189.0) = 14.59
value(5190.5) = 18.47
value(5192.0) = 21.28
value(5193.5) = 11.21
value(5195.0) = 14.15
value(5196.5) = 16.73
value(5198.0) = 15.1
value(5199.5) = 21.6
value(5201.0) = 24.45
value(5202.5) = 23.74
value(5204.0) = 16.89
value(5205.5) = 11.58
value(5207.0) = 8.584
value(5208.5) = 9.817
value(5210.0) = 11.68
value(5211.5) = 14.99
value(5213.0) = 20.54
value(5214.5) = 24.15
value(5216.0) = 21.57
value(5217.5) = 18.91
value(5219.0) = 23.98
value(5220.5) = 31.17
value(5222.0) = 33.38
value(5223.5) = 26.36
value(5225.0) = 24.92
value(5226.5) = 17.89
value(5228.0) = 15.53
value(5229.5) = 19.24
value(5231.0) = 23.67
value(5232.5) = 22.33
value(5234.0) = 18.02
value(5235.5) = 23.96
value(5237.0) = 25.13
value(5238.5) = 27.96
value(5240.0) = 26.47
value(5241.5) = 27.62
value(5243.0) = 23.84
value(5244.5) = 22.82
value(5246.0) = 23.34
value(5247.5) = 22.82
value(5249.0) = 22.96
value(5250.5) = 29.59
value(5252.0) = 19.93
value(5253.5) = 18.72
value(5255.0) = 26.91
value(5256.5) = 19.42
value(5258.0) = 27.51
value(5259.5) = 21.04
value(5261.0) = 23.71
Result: 4.0 angstrom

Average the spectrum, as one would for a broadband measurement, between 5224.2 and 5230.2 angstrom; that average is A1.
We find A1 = 19.5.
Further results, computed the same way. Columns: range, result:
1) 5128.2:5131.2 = 14.6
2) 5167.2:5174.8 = 12.2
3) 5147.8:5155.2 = 15.2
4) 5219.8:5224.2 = 30.3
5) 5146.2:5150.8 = 17.6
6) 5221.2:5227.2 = 25.7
